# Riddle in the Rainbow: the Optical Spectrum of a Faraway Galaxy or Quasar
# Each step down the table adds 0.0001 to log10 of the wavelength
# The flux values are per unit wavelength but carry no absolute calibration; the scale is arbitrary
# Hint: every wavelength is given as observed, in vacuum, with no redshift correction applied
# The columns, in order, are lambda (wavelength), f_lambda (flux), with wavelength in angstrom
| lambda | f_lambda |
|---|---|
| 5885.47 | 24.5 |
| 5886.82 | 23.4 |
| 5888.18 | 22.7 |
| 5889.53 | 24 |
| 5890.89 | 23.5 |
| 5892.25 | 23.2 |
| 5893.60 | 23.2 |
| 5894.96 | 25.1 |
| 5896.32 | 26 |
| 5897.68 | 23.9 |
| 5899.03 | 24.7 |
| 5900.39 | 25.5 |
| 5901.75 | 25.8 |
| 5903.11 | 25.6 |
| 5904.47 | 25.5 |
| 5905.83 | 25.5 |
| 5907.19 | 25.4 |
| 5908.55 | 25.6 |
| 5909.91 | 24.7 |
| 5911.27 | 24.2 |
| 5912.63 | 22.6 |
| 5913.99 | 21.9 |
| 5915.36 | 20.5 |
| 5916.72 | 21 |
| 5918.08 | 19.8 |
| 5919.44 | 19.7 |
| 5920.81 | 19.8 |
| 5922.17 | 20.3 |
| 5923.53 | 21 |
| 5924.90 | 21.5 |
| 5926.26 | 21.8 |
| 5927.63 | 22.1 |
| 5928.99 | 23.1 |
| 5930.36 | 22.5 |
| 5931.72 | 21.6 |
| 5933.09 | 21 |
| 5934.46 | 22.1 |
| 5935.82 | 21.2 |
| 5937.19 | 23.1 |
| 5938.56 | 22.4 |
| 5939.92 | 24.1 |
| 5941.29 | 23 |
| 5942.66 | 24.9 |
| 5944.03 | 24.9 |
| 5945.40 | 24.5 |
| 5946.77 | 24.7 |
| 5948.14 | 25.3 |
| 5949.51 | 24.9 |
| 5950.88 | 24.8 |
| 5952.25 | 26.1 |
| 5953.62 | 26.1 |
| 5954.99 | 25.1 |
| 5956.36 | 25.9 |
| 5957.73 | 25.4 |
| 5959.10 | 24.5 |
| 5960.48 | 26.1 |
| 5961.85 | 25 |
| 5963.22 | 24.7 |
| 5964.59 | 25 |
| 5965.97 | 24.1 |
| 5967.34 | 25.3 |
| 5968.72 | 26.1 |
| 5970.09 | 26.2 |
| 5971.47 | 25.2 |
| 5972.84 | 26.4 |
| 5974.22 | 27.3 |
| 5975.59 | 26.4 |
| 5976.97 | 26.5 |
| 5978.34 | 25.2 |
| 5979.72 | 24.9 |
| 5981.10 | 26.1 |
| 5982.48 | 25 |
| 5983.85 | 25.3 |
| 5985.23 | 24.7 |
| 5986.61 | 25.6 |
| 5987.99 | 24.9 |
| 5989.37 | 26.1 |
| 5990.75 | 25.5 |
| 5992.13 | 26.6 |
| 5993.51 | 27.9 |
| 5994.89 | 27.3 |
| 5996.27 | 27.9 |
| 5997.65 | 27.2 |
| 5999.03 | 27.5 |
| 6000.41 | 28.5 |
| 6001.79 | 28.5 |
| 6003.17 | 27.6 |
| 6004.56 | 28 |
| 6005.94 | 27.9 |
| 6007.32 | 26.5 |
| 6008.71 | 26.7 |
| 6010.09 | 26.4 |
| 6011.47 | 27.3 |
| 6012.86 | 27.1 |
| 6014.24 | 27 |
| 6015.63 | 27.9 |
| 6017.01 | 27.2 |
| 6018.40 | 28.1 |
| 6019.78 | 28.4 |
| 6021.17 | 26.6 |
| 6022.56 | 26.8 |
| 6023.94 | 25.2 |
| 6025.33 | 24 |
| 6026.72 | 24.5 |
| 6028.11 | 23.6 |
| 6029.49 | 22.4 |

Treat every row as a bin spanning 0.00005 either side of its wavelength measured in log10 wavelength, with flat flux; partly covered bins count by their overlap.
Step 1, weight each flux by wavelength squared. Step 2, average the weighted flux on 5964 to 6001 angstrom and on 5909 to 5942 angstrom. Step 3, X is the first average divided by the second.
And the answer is 1.21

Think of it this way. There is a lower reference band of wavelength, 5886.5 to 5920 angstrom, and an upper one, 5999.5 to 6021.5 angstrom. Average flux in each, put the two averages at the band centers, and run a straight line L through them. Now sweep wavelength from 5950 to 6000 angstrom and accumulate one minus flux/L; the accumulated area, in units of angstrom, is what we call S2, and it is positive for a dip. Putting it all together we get 0.78 angstrom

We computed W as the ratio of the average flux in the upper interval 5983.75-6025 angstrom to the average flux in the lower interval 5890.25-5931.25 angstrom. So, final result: 1.16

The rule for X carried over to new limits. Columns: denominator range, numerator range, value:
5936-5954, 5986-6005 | 1.13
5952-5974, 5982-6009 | 1.06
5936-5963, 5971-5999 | 1.07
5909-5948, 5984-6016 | 1.23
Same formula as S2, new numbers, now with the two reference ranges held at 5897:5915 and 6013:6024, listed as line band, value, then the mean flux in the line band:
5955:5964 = 0.2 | 25.3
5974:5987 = 0.4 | 25.7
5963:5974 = 0.3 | 25.5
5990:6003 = -0.3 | 27.4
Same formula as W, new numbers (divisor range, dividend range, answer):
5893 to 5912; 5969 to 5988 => 1.03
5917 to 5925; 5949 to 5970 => 1.25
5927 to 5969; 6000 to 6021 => 1.14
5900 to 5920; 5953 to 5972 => 1.08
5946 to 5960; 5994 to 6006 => 1.10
